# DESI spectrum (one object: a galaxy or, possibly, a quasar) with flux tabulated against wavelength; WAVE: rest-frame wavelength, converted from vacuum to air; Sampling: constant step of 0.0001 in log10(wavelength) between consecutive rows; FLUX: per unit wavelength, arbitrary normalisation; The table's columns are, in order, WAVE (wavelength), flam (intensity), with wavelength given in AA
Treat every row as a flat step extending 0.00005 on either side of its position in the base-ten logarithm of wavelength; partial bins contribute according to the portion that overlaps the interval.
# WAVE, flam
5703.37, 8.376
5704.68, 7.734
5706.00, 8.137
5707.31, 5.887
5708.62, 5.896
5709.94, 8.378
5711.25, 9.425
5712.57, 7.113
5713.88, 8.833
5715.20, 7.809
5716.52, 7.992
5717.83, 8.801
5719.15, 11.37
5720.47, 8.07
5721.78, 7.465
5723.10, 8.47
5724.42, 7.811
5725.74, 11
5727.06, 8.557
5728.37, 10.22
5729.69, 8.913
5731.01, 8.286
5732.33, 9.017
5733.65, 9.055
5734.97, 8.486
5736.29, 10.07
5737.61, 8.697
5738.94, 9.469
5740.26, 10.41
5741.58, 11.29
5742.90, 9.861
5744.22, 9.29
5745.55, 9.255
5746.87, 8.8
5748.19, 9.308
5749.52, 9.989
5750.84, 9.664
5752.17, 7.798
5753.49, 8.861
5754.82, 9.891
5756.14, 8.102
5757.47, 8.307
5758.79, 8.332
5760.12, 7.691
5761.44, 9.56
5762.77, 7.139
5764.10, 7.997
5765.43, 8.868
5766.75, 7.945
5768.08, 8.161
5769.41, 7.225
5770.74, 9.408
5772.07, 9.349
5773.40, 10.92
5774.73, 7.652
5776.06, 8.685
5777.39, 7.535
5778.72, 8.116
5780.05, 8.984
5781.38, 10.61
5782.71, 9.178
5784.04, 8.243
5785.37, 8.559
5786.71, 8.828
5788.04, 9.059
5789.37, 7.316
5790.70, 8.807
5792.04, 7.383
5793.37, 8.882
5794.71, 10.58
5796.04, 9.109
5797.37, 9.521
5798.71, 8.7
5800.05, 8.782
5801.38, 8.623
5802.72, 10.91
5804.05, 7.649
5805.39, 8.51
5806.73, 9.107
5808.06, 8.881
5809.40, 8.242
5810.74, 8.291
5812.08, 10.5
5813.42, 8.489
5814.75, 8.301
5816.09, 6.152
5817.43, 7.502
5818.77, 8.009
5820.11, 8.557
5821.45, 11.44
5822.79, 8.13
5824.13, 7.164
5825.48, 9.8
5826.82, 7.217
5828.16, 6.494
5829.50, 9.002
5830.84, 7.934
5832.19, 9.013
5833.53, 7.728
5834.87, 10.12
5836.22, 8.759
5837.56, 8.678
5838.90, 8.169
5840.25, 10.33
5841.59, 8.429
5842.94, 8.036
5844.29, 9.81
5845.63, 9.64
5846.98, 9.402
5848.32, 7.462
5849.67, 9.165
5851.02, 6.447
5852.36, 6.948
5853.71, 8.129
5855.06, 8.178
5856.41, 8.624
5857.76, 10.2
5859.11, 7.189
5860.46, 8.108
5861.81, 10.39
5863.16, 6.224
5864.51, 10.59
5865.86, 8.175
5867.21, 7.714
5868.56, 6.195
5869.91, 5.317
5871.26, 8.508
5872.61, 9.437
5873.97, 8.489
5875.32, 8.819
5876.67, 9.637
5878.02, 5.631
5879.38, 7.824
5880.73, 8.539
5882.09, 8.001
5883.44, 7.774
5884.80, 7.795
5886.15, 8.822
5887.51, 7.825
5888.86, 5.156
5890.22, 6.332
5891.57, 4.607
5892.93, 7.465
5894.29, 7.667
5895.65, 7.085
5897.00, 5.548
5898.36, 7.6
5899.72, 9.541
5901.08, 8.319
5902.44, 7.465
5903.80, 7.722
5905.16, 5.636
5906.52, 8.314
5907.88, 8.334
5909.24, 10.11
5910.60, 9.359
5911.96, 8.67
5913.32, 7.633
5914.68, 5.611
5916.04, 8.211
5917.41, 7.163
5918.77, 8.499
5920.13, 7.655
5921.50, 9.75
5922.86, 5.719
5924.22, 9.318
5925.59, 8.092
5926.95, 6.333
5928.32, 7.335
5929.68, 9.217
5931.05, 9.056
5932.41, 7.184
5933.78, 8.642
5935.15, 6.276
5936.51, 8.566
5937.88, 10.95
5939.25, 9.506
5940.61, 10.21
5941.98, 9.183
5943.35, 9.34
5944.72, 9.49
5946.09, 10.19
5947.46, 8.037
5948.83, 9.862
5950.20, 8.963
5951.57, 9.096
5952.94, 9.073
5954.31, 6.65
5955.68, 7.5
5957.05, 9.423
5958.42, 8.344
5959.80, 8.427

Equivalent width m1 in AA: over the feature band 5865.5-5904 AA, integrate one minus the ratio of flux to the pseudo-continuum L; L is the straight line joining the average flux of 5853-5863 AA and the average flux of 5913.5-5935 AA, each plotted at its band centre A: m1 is 3.3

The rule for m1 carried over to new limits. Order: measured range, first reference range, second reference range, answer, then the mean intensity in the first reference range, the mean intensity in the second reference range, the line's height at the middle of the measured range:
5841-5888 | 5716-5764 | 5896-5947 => 1.6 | 9.03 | 8.26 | 8.5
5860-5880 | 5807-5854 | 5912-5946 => 0.8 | 8.48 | 8.33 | 8.42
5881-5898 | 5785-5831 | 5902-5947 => 2.7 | 8.59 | 8.33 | 8.41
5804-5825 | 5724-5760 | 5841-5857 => 0.4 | 9.2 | 8.35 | 8.62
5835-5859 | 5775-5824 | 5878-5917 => -1.4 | 8.7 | 7.57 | 8.15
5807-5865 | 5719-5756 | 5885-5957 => 0.7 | 9.22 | 8.09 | 8.61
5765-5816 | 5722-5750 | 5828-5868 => 1.0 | 9.31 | 8.52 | 8.93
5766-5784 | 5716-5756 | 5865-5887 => 0.2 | 9.2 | 7.94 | 8.85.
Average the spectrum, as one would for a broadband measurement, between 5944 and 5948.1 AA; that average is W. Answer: 9.25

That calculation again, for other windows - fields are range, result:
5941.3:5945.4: 9.33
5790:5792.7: 8.08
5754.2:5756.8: 9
